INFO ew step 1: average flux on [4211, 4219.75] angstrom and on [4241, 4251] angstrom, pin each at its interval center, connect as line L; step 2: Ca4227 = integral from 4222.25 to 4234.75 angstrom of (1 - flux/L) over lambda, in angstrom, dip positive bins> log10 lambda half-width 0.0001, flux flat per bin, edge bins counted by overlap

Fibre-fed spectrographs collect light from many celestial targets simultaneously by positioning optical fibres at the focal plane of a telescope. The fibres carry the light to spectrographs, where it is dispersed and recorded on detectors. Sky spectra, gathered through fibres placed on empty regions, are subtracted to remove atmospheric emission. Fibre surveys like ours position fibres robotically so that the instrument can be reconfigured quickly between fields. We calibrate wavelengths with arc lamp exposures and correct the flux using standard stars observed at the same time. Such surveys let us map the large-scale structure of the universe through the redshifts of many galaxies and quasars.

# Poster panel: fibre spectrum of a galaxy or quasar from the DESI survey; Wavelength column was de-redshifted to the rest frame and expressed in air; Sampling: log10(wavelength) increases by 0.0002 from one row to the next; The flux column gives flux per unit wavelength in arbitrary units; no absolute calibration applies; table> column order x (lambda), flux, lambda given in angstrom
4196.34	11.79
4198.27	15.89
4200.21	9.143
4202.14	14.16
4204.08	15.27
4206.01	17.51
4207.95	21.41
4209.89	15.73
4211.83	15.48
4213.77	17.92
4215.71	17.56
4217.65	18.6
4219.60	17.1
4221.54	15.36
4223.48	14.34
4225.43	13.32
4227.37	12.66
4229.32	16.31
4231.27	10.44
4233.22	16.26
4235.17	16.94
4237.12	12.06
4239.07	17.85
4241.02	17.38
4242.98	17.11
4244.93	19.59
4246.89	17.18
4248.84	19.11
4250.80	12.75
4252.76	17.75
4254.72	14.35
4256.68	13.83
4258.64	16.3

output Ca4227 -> 2.42 angstrom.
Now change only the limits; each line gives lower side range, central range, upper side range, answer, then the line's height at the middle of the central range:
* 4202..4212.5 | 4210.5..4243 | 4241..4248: 3.2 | 17.4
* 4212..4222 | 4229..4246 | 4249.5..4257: -0.1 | 15.9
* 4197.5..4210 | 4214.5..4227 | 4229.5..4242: -0.4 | 15.4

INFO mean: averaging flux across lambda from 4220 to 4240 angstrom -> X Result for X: 14.6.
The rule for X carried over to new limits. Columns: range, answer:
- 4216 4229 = 15.4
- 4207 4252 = 16.2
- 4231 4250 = 16.6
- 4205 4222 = 17.5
